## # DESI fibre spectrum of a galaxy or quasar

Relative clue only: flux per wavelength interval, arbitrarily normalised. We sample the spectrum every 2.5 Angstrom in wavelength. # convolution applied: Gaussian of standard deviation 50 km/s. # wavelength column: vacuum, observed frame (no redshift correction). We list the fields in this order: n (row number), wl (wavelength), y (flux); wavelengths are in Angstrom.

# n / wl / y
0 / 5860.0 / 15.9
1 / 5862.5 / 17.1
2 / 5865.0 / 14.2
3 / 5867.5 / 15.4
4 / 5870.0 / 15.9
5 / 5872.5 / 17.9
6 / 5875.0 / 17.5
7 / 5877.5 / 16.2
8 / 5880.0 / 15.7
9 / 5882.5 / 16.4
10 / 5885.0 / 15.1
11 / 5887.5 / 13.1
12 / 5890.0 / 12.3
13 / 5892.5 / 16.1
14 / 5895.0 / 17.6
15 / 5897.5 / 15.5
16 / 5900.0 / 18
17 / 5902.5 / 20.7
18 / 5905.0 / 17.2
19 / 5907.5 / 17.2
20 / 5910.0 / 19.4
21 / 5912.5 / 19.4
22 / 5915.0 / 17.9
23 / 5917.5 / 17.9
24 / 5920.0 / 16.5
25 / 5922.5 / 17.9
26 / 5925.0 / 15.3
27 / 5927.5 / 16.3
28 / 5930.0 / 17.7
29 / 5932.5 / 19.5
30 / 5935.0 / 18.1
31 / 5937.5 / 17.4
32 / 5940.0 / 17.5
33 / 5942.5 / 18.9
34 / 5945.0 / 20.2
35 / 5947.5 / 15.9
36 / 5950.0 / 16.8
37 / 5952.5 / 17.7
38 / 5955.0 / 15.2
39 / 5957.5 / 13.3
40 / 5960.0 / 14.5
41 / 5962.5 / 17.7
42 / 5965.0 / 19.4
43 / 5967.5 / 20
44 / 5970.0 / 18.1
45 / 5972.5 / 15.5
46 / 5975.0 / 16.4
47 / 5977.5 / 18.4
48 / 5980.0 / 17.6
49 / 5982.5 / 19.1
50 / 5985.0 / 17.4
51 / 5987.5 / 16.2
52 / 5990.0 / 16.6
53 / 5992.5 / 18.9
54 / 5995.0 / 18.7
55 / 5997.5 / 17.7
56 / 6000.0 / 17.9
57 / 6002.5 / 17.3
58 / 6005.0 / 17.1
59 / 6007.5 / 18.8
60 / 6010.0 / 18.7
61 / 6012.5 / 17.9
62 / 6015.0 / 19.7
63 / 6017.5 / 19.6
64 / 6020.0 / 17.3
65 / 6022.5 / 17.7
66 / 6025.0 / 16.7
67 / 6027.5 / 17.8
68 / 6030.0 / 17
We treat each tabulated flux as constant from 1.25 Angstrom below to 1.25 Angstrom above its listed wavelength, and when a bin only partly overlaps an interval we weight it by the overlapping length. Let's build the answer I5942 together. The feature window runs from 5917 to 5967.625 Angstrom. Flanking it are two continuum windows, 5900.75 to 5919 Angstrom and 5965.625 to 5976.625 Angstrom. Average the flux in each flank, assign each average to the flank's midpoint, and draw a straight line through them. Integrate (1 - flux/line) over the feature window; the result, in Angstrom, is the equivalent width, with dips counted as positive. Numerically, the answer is 2.2 Angstrom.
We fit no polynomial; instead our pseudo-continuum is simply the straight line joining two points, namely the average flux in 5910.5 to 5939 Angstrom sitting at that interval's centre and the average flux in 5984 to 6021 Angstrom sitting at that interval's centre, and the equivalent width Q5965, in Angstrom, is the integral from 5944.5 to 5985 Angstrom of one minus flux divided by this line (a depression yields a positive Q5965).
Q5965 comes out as 1.5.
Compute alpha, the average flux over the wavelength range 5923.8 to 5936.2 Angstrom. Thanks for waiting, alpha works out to 17.4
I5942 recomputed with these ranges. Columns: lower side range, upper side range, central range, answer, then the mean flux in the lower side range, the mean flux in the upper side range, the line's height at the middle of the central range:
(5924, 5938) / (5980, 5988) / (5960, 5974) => -0.1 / 17.4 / 17.7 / 17.6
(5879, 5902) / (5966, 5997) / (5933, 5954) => -1.2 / 15.7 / 17.8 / 16.9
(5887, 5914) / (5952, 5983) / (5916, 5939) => -0.4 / 17.1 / 17.1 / 17.1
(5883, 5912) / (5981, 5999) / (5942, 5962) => 0.9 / 16.6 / 17.8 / 17.3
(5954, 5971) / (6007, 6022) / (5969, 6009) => 0.4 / 16.9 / 18.6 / 17.8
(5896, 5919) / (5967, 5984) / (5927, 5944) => 0.0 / 18.1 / 17.8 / 18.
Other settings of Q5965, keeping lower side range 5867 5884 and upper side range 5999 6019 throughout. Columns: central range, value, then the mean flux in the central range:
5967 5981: 0.25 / 17.5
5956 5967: 0.77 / 16.5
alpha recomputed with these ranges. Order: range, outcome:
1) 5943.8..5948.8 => 18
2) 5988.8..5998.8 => 18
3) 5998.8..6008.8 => 17.8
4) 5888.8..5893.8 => 14.3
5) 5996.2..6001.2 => 17.8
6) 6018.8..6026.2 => 17.2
